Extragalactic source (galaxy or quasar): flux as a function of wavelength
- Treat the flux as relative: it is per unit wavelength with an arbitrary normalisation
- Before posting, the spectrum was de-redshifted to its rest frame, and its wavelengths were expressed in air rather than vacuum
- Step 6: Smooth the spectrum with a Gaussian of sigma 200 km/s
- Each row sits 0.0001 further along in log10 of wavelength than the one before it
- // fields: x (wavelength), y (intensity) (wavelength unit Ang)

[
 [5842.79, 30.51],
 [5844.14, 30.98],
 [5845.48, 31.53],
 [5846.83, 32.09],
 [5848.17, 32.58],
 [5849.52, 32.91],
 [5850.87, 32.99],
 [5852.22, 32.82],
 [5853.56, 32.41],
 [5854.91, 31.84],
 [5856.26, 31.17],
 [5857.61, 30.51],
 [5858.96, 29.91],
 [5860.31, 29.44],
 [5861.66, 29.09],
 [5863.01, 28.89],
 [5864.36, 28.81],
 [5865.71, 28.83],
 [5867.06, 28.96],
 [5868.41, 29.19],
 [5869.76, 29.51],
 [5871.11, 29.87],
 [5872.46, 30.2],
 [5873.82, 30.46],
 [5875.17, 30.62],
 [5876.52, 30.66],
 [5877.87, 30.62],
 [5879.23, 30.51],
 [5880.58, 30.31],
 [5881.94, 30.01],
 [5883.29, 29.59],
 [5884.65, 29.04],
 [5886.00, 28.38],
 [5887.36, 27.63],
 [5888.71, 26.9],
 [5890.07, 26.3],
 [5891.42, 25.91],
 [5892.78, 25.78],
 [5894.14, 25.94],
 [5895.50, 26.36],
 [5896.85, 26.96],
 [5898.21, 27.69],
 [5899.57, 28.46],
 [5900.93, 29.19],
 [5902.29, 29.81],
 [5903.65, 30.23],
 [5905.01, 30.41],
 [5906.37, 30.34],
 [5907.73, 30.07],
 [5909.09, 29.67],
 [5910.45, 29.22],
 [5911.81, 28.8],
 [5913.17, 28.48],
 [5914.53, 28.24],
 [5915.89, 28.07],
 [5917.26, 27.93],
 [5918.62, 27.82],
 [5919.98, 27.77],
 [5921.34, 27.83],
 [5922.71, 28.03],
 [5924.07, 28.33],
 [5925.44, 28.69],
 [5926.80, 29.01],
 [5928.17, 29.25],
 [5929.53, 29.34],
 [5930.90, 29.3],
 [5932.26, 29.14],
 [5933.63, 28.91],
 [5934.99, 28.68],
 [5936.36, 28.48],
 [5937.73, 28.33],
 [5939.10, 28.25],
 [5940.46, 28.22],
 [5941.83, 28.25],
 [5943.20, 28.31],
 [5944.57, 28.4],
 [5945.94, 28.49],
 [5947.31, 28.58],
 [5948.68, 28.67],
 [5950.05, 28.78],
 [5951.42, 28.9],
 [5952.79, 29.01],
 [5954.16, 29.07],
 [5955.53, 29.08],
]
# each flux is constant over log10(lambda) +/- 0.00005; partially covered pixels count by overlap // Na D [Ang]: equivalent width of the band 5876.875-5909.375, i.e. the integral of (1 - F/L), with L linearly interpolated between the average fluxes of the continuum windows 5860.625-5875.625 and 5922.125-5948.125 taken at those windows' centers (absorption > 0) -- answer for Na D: 0.6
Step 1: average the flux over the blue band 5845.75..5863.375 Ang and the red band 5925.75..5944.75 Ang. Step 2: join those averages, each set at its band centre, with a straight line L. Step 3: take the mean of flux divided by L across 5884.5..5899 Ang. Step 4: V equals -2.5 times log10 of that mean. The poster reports 0.12 mag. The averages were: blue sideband 31.3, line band 26.9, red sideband 28.7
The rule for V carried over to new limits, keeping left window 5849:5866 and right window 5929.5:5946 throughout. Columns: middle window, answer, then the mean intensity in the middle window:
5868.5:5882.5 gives 0.001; 30.2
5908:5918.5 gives 0.023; 28.6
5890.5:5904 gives 0.081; 27.5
